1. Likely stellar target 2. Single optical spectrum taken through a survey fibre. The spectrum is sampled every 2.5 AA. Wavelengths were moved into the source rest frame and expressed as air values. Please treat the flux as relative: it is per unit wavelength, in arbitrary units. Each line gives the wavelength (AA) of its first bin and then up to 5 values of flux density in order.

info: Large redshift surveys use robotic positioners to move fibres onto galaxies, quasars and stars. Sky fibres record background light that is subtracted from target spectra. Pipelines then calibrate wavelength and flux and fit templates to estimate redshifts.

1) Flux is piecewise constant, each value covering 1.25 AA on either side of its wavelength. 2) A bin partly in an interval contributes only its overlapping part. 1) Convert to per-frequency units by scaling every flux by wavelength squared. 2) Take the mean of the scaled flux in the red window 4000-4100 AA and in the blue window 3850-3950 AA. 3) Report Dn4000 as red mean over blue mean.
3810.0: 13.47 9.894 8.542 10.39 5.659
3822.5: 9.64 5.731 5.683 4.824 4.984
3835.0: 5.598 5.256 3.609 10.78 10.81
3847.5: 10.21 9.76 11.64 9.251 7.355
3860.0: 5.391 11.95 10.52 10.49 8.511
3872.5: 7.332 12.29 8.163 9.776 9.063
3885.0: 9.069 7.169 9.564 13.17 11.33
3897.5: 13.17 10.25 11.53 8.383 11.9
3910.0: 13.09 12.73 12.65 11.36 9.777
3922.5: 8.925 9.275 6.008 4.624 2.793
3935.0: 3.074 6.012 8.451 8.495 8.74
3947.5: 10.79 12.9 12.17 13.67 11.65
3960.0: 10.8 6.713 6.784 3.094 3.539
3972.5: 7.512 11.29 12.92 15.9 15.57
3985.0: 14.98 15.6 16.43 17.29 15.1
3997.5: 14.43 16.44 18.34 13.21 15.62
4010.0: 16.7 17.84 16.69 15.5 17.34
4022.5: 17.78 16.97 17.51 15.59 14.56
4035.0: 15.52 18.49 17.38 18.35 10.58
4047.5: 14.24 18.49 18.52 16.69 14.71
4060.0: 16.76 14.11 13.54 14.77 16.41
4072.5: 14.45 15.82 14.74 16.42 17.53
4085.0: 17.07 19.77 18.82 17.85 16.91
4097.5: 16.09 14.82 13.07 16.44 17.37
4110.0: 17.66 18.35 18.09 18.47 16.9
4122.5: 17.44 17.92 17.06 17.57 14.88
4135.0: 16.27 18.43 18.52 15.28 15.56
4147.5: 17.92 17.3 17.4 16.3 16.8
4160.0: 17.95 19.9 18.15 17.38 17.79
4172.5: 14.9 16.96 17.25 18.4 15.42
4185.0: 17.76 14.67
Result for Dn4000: 1.9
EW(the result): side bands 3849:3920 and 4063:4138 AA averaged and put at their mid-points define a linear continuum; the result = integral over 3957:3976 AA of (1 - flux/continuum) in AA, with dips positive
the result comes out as 7.8 AA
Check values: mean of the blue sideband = 10.2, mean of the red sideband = 16.7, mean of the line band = 7.47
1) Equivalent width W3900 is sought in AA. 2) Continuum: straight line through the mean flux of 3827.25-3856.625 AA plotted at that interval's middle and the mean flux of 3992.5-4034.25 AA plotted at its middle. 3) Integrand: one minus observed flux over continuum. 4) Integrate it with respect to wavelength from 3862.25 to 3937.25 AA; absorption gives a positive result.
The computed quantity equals 6.5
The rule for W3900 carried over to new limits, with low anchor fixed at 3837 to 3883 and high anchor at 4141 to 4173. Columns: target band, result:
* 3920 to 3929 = 2.20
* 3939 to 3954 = 1.50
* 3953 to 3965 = 1.42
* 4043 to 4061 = -1.84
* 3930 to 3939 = 5.63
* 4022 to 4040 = -3.75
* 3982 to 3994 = -3.22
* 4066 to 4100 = -3.11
